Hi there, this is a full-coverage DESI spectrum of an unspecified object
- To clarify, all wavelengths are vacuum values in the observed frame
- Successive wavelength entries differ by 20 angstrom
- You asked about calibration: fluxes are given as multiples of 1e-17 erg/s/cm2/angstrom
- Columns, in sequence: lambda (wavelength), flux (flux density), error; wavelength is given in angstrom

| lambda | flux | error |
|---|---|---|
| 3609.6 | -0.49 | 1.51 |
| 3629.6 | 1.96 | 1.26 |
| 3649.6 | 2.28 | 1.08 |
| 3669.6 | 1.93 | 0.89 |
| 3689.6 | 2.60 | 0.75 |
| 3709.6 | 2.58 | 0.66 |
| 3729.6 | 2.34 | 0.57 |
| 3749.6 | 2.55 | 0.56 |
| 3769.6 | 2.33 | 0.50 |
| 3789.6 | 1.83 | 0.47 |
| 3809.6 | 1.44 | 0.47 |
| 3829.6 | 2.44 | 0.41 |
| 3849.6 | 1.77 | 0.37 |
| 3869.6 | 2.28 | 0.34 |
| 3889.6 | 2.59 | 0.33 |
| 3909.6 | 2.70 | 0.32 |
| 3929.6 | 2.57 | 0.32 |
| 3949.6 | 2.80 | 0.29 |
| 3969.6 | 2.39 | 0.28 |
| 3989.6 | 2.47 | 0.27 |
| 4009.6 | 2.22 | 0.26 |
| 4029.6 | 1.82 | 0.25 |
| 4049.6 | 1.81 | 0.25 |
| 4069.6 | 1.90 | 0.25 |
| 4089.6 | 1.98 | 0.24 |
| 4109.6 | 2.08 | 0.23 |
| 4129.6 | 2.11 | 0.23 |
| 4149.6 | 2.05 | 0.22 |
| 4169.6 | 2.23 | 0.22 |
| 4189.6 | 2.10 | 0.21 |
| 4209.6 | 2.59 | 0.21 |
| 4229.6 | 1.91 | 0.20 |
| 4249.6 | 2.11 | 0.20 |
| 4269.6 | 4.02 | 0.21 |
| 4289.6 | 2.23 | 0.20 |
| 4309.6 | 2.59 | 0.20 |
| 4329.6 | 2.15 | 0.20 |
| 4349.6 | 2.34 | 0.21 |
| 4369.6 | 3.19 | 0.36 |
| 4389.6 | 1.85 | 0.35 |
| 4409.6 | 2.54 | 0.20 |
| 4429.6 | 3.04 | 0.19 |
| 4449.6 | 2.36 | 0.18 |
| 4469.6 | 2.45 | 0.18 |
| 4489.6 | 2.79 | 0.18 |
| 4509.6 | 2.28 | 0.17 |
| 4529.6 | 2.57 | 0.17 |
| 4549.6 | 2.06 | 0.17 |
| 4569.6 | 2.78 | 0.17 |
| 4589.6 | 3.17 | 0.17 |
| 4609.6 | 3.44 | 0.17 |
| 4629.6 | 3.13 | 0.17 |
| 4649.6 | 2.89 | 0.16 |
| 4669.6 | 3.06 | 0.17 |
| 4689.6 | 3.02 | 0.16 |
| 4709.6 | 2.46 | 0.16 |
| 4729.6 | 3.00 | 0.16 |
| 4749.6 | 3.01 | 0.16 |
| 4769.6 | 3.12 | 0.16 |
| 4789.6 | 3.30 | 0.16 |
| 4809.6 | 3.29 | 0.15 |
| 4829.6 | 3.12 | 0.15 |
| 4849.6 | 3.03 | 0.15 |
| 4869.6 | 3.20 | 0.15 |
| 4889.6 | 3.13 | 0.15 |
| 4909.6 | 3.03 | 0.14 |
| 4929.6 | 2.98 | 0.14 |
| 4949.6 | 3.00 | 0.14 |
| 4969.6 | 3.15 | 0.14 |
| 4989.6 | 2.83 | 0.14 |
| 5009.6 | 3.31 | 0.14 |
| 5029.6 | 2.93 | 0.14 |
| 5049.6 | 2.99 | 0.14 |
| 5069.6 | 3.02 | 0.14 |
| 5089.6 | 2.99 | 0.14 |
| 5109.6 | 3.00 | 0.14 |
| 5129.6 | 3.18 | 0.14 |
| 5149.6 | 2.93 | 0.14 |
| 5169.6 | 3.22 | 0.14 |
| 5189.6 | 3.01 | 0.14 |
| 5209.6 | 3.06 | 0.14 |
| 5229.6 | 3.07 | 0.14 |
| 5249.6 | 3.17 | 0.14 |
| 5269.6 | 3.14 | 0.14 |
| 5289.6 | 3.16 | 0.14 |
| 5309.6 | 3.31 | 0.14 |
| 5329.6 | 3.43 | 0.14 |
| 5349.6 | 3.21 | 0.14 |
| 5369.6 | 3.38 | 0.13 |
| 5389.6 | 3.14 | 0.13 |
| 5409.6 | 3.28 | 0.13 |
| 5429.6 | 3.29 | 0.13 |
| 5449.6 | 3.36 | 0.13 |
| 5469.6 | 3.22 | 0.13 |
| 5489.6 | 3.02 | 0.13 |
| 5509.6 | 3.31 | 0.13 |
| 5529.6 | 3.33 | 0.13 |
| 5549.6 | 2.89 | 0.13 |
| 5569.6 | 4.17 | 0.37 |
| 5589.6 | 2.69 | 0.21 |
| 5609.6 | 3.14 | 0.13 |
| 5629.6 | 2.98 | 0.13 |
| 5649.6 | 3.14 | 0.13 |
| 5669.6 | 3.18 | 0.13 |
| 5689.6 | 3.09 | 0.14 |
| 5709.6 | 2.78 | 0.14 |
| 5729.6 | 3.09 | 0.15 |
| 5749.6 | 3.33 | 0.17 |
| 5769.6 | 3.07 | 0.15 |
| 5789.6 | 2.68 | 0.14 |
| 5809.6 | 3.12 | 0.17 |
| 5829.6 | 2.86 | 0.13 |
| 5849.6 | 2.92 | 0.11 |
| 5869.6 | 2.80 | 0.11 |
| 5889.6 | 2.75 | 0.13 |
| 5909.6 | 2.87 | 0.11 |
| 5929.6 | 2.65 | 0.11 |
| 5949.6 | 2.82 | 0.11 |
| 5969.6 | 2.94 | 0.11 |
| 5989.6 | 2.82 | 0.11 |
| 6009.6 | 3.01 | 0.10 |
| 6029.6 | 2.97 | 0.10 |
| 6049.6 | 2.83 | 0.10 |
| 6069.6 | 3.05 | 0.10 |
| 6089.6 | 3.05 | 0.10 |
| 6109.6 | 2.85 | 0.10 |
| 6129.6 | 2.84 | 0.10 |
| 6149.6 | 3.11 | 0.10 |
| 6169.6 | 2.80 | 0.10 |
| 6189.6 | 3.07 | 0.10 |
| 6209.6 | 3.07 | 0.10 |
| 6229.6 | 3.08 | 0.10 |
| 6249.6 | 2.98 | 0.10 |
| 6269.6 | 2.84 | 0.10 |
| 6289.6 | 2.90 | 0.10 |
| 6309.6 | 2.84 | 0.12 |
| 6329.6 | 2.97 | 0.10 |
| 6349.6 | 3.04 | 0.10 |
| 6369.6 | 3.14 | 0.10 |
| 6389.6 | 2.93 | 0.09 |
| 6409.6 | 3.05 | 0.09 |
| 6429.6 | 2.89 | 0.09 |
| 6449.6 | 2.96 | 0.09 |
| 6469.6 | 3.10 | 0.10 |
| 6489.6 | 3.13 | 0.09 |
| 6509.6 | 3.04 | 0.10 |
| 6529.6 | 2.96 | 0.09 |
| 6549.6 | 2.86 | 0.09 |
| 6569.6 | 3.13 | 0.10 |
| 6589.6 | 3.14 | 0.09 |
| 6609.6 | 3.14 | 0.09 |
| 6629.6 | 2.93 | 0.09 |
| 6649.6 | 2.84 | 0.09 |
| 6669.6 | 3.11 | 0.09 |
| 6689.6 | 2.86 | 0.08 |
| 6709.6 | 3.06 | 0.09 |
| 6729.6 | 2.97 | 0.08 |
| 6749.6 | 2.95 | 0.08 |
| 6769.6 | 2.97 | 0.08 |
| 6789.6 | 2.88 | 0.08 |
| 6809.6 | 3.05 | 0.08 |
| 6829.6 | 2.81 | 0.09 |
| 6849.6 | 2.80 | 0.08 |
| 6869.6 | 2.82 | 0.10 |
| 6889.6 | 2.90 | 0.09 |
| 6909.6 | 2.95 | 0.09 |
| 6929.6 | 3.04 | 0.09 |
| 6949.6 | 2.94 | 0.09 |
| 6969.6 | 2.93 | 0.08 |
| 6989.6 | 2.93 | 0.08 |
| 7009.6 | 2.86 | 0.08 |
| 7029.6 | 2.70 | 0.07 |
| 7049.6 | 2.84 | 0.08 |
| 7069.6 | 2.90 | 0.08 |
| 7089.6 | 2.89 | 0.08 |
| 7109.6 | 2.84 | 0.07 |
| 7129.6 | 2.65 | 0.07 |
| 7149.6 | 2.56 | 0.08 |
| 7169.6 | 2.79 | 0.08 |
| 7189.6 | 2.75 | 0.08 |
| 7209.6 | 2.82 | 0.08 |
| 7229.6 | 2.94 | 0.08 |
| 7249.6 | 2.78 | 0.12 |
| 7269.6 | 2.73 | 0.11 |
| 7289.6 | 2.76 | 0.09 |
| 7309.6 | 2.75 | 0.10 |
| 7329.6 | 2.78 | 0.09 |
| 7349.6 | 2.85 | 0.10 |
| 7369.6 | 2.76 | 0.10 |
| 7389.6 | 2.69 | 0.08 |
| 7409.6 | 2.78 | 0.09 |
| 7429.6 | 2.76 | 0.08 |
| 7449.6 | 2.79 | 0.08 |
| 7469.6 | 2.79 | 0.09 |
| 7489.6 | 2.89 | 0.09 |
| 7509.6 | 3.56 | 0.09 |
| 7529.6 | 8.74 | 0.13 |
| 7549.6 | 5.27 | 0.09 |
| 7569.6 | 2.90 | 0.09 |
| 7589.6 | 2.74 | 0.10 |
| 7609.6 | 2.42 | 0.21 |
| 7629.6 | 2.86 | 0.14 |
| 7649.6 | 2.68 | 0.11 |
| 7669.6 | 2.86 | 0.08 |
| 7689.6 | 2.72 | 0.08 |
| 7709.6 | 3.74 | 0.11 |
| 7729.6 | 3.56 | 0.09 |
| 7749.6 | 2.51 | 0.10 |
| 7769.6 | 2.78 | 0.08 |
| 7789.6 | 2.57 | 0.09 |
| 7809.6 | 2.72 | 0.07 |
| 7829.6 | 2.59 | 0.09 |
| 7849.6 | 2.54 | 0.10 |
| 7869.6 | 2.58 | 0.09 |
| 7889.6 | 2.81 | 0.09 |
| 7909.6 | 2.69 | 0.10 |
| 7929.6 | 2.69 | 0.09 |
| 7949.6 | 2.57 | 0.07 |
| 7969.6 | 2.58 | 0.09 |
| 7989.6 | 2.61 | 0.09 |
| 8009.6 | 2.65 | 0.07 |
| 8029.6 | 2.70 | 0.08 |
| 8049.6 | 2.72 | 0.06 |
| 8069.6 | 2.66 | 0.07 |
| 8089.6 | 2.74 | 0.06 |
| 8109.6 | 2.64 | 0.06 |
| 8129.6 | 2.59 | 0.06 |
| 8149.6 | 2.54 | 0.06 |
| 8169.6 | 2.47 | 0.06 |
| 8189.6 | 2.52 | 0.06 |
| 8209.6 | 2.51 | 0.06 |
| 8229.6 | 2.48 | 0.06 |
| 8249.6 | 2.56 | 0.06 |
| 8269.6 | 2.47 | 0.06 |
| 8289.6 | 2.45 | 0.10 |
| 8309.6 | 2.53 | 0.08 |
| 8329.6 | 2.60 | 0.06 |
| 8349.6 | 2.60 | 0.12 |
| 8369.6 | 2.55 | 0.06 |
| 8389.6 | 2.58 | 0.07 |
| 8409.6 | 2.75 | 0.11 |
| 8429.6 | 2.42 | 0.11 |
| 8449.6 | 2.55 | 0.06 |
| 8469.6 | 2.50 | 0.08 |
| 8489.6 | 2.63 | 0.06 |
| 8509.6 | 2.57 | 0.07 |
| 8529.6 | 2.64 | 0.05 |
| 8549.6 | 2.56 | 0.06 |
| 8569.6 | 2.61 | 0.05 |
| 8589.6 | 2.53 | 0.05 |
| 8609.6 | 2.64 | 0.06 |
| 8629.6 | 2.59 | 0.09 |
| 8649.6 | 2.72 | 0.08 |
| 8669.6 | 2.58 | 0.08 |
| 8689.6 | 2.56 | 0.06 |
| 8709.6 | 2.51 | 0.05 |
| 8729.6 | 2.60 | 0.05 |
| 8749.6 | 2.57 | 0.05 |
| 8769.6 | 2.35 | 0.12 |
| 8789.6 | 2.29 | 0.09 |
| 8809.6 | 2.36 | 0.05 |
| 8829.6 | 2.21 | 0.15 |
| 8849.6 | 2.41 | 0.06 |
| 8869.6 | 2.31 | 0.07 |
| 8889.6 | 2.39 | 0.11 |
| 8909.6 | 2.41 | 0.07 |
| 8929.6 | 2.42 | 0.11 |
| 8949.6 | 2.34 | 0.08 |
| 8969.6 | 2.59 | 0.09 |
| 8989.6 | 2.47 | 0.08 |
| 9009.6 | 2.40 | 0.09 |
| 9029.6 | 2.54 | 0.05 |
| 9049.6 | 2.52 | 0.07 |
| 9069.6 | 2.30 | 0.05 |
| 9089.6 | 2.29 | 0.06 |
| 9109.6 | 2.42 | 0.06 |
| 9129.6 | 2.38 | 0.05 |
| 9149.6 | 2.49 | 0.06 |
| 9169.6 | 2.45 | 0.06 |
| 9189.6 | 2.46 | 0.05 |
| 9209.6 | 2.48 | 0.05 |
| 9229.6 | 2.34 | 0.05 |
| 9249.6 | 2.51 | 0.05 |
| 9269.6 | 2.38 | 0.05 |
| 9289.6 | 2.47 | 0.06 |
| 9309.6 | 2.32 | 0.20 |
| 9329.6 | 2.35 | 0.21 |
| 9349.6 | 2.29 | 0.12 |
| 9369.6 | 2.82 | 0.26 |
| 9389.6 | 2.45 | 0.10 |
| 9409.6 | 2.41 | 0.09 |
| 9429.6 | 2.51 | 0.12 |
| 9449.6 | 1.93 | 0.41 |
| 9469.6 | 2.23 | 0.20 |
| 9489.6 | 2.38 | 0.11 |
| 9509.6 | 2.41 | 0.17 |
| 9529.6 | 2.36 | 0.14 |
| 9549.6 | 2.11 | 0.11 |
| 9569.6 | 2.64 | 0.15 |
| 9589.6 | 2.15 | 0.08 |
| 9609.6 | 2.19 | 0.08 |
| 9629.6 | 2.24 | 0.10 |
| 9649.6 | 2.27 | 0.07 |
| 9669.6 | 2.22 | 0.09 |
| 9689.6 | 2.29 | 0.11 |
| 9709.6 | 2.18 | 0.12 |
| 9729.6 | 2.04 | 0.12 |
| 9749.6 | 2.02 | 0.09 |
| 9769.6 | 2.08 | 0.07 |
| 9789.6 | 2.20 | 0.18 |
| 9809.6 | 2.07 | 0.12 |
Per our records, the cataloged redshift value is 0.147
